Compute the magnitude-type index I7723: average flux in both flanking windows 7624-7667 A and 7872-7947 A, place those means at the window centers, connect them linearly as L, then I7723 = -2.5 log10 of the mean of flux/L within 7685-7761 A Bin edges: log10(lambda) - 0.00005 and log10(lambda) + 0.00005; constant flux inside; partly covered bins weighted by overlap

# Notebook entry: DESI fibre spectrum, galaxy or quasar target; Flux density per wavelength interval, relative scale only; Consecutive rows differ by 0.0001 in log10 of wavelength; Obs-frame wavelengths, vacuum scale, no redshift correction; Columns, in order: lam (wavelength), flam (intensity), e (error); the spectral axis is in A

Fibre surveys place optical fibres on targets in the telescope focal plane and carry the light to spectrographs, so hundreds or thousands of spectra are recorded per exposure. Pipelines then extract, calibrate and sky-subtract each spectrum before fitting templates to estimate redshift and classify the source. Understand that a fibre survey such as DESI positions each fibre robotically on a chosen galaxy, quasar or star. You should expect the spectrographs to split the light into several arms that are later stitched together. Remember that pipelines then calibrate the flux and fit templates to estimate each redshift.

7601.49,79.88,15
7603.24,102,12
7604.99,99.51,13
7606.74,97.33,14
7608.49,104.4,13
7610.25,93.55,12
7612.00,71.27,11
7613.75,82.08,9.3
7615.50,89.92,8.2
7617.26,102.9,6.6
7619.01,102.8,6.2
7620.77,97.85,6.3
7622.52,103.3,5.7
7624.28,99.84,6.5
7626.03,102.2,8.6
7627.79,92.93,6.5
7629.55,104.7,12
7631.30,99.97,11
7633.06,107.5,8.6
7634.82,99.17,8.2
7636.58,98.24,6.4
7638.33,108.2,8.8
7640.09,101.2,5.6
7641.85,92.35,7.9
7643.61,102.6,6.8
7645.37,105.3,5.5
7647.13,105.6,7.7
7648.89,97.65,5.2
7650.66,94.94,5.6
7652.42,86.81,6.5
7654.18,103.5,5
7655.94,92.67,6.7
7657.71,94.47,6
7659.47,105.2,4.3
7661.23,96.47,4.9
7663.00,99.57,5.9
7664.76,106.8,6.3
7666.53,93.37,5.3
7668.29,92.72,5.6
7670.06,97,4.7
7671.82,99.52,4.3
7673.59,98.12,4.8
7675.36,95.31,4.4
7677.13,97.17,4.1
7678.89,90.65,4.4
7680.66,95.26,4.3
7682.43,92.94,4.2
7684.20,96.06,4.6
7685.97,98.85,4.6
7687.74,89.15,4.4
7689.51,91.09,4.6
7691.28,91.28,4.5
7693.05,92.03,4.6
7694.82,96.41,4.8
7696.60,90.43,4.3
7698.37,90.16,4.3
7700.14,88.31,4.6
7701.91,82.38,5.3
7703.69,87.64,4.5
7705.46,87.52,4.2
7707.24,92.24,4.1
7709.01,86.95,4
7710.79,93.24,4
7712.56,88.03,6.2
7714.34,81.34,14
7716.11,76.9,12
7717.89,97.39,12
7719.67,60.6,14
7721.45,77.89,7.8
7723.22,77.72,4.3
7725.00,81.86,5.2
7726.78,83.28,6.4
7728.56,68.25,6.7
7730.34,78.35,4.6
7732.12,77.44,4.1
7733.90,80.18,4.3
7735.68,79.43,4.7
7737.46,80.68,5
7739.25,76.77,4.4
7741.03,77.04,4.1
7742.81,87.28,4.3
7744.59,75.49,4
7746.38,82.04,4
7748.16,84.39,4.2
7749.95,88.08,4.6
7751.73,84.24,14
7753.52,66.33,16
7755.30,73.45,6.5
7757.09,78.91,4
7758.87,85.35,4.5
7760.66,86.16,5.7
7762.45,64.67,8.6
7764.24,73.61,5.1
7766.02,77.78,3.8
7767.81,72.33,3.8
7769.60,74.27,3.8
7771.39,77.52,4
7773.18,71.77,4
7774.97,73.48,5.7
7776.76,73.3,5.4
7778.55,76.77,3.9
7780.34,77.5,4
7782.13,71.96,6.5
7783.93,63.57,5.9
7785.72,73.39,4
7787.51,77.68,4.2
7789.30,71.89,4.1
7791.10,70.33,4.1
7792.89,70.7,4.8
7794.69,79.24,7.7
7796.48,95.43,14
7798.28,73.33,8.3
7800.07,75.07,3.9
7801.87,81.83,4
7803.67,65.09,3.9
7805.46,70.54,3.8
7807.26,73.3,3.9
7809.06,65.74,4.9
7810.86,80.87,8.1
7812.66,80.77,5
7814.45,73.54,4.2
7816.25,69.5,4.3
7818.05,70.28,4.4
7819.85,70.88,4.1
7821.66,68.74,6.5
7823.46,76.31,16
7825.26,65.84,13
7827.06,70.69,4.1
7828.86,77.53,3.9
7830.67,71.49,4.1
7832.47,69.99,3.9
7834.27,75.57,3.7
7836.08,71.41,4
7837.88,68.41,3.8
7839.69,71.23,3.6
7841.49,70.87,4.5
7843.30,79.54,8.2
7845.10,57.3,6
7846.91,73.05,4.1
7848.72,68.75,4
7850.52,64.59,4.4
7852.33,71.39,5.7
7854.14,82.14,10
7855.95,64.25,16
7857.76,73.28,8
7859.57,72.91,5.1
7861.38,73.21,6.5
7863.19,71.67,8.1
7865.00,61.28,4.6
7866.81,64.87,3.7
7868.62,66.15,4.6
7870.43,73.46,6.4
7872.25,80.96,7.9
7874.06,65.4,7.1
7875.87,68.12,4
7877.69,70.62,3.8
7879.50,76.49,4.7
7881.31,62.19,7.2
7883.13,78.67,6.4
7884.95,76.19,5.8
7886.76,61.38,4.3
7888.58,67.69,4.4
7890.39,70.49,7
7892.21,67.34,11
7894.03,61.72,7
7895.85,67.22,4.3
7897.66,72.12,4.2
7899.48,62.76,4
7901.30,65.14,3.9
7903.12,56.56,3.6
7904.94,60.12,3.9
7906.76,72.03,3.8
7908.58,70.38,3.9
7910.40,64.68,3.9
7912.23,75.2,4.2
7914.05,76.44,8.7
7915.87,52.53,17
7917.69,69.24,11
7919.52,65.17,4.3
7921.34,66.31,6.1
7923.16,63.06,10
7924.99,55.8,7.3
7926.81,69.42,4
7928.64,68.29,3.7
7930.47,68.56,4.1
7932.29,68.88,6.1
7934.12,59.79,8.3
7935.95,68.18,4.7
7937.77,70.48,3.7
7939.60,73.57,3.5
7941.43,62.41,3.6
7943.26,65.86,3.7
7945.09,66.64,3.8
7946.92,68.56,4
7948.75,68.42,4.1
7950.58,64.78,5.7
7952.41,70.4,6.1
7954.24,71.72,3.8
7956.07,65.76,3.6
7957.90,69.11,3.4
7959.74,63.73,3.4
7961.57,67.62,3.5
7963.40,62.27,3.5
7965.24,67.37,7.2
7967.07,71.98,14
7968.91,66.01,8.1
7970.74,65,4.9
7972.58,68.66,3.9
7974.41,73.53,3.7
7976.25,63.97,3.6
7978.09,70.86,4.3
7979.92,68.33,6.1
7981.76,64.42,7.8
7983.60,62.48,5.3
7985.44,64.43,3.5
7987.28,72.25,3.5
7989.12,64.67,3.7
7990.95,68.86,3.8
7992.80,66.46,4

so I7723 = 0.08 mag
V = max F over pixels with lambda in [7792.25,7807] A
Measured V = 95.43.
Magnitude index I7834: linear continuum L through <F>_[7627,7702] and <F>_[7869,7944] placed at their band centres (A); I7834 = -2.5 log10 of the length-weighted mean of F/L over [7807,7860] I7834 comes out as 0.07 mag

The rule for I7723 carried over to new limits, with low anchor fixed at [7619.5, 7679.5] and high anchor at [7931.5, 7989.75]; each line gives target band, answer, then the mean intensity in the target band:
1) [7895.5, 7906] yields 0.149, 64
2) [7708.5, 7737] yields 0.140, 80.5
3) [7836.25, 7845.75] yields 0.138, 70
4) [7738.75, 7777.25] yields 0.137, 77.5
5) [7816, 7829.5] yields 0.144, 71.2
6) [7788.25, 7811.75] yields 0.120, 74.9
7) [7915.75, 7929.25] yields 0.110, 64.3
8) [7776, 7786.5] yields 0.176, 72.7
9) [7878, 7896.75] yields 0.087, 69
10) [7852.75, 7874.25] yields 0.091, 71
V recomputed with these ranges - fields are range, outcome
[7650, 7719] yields 106.8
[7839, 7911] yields 82.14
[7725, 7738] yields 83.28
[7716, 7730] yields 97.39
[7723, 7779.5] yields 88.08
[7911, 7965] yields 76.44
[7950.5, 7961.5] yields 71.72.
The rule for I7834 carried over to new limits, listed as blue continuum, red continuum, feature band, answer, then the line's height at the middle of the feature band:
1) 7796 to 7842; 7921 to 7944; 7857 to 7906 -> 0.01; 69.3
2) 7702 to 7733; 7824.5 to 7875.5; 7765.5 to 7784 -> 0.05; 77.2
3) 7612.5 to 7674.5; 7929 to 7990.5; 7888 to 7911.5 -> 0.11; 73.3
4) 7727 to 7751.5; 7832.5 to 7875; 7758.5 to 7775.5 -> 0.03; 77.6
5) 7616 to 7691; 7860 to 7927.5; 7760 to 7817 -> 0.09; 81.1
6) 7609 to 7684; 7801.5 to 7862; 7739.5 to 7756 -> 0.05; 83.4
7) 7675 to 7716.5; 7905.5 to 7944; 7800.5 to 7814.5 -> 0.07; 79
